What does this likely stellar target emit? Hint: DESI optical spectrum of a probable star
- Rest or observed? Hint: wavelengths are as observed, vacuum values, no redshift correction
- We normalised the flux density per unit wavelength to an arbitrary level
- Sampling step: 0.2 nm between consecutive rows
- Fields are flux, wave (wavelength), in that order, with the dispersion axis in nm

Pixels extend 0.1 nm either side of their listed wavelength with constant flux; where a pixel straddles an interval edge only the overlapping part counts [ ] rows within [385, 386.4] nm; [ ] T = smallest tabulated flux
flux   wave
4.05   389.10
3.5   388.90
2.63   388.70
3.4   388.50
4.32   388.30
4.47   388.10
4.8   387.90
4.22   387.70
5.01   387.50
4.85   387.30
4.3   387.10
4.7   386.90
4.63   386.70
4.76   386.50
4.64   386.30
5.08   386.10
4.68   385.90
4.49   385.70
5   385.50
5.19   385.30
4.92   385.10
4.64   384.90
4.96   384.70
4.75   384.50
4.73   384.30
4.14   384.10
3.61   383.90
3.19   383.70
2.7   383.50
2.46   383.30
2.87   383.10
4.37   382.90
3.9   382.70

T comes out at 4.49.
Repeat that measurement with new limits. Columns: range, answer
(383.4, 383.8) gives 2.7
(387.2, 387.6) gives 4.85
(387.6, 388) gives 4.22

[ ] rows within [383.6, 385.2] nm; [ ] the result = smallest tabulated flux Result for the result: 3.19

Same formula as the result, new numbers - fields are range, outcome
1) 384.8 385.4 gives 4.64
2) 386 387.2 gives 4.3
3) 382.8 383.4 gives 2.46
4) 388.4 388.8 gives 2.63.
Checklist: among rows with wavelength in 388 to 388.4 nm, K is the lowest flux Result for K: 4.32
